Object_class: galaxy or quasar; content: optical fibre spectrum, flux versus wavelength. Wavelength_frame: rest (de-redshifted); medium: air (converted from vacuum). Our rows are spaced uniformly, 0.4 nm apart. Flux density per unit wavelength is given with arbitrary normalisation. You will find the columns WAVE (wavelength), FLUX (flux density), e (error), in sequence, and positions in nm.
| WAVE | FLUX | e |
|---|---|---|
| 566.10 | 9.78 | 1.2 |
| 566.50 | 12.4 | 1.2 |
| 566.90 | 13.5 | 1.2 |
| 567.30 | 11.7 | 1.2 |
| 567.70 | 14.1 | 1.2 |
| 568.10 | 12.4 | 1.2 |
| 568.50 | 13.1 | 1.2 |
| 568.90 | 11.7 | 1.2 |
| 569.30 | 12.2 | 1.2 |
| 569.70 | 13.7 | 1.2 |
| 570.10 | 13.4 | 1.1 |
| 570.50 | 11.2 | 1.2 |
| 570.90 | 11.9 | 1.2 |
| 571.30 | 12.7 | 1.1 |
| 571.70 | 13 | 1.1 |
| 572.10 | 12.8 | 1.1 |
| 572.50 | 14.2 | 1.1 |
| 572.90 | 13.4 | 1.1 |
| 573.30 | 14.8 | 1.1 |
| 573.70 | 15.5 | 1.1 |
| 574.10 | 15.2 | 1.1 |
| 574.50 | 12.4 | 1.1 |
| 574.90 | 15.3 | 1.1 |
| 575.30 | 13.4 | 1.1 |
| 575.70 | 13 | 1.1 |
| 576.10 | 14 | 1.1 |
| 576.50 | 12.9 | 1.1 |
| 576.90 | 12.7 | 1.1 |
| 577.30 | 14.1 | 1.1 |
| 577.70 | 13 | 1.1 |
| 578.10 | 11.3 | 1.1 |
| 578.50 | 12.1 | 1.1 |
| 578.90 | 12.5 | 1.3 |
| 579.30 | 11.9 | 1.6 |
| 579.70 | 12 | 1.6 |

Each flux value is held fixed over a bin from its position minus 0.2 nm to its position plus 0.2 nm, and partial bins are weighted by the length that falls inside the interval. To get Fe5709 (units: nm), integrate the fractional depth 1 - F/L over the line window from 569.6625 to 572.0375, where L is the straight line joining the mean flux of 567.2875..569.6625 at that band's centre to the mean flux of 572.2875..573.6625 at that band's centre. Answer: 0.16 nm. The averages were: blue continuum 12.7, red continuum 14.3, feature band 12.6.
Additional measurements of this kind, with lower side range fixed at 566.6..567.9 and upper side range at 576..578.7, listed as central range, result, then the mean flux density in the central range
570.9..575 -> -0.28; 13.8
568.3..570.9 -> 0.10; 12.5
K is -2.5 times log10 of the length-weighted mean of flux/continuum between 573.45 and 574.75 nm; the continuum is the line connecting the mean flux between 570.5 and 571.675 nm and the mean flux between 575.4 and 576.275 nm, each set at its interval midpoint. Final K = -0.112 mag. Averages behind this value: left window 12.2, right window 13.5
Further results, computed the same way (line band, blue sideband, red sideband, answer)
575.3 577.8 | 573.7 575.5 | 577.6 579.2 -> -0.01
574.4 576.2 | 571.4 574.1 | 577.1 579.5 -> -0.03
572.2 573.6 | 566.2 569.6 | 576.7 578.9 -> -0.12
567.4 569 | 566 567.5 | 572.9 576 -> -0.04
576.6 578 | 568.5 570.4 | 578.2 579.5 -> -0.08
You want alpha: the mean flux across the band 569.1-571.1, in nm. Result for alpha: 12.5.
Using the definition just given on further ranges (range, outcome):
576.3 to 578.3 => 12.8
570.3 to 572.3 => 12.3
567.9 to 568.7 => 12.8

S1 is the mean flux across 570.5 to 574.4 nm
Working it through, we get 13.6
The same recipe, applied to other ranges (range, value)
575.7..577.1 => 13.2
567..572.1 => 12.6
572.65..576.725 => 14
